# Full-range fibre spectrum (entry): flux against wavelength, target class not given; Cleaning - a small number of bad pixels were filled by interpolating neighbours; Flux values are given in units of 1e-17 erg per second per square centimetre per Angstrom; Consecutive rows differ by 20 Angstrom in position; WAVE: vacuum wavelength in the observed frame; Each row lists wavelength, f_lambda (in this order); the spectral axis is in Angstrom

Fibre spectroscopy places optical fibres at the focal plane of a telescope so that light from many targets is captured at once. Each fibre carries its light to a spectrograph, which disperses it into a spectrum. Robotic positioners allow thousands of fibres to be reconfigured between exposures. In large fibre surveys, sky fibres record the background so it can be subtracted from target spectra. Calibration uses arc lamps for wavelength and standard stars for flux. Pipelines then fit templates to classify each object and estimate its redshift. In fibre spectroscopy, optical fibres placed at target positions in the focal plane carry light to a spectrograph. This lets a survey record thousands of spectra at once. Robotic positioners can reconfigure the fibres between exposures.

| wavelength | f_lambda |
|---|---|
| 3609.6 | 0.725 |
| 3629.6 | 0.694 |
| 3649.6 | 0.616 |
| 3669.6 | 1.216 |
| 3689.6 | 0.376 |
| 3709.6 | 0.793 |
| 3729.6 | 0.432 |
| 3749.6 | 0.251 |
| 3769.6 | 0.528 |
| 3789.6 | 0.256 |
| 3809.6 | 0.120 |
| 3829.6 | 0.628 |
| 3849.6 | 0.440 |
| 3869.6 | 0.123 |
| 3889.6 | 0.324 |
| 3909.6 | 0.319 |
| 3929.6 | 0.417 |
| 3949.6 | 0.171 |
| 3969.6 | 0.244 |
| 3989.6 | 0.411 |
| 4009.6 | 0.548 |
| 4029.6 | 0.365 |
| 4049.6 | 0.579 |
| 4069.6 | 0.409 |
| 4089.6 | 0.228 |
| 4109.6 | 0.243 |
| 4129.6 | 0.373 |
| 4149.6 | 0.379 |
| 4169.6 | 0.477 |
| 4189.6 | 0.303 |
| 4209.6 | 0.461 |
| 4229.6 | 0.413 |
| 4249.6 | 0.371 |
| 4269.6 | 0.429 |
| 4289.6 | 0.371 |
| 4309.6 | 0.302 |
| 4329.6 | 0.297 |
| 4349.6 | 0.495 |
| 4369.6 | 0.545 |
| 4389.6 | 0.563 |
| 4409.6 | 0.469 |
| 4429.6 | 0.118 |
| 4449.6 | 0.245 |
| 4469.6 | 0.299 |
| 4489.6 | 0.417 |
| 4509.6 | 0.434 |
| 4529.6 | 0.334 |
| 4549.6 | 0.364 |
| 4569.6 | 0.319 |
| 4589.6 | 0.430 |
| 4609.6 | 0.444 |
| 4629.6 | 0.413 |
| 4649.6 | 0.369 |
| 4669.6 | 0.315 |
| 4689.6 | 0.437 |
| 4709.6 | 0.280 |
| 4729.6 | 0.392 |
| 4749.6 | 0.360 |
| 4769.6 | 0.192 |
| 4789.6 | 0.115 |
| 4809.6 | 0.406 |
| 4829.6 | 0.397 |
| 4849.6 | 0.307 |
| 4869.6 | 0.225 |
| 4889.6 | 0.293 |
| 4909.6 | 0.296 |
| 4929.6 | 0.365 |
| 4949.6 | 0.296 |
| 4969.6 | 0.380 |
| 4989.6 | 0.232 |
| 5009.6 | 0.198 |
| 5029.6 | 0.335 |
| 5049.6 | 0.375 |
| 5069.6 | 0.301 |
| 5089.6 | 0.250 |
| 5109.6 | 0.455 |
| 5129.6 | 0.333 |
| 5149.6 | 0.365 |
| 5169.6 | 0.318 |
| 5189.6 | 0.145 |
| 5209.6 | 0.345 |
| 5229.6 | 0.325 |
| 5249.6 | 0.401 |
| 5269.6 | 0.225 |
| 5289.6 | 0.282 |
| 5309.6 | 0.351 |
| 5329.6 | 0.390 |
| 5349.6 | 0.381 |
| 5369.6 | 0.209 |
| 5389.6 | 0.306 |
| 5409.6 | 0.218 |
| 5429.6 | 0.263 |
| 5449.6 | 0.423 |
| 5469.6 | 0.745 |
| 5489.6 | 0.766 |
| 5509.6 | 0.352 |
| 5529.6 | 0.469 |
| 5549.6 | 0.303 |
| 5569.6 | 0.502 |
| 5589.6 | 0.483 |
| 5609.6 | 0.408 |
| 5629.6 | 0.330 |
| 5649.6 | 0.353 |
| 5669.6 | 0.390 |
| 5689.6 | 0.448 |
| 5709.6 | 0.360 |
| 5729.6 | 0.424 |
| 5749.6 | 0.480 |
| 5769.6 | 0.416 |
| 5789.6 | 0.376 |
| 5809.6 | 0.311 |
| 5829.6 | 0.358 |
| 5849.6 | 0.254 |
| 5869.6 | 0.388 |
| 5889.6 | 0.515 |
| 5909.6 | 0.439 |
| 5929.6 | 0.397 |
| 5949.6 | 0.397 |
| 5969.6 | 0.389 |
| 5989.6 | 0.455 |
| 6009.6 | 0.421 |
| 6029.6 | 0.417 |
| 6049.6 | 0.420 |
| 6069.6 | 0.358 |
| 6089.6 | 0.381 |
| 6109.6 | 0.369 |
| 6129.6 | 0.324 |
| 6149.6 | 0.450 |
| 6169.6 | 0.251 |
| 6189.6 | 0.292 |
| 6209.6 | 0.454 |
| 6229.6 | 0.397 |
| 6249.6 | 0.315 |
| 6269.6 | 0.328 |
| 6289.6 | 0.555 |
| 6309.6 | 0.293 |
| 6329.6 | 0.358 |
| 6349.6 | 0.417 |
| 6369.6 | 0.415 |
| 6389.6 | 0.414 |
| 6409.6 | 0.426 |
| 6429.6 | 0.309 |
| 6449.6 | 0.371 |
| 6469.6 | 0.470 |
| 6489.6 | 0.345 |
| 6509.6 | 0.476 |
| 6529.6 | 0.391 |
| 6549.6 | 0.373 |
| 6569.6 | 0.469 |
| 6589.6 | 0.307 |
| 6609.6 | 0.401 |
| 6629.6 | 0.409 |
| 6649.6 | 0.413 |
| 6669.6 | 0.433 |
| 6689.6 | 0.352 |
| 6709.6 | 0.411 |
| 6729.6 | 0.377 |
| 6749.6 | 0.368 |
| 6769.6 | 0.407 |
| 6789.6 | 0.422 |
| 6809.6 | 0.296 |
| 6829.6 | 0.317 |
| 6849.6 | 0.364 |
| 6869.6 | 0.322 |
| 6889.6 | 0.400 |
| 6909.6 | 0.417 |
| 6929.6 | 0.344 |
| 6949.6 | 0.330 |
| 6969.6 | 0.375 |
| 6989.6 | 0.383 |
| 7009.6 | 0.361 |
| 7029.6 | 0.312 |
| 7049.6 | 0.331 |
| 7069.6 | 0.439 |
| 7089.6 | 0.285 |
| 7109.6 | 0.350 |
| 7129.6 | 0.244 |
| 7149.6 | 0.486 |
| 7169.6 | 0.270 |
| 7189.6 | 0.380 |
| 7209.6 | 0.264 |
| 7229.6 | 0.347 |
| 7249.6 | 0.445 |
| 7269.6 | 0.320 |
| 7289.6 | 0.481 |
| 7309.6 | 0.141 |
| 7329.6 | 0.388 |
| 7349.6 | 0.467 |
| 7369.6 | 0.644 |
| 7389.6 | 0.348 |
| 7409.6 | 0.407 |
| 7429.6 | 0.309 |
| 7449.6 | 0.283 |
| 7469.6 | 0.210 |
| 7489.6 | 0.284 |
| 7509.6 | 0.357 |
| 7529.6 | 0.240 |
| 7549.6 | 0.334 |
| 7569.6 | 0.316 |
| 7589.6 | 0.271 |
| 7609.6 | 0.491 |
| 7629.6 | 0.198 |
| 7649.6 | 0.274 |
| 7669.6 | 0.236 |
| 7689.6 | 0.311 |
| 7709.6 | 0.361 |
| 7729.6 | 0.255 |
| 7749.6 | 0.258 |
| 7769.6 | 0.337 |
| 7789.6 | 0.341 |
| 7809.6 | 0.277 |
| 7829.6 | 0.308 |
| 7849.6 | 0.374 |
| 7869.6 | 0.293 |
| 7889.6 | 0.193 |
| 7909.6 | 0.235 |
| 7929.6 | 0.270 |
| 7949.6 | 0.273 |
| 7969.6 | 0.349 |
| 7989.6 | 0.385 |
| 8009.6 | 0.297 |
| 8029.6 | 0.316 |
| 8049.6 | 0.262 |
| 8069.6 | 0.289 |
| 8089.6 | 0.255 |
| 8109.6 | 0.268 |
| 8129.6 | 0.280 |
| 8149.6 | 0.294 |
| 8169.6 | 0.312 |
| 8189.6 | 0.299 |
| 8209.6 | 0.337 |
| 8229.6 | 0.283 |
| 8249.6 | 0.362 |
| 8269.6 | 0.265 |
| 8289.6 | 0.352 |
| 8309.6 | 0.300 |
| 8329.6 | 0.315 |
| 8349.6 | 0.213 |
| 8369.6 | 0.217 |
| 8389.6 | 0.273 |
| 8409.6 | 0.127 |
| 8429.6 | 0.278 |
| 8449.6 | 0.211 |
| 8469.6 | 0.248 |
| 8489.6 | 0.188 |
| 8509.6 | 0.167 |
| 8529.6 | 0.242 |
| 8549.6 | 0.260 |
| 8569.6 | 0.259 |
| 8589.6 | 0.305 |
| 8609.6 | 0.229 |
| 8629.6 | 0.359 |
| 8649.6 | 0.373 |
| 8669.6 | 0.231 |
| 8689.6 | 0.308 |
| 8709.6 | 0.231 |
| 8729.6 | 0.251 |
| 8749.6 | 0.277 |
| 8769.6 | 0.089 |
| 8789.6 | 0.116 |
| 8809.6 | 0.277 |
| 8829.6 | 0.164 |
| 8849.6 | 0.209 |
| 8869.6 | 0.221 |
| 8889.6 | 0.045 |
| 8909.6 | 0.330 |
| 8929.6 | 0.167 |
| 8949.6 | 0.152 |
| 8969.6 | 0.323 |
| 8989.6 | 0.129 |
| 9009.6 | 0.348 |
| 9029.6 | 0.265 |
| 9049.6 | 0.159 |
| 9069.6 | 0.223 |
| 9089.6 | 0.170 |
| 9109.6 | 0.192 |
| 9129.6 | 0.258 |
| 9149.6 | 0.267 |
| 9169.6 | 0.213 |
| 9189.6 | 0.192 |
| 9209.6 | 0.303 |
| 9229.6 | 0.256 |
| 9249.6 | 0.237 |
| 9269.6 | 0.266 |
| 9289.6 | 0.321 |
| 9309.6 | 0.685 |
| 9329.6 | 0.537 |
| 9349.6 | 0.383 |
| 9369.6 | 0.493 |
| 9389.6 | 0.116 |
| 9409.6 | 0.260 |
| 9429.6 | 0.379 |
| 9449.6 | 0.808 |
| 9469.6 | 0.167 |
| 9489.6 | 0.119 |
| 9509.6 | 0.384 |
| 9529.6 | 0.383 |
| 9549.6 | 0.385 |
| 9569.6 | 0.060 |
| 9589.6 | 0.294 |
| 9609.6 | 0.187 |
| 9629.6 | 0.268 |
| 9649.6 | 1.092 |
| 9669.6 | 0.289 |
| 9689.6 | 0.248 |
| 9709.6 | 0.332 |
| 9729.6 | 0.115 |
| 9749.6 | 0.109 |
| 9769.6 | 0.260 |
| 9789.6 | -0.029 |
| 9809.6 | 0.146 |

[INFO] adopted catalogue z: 0.47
